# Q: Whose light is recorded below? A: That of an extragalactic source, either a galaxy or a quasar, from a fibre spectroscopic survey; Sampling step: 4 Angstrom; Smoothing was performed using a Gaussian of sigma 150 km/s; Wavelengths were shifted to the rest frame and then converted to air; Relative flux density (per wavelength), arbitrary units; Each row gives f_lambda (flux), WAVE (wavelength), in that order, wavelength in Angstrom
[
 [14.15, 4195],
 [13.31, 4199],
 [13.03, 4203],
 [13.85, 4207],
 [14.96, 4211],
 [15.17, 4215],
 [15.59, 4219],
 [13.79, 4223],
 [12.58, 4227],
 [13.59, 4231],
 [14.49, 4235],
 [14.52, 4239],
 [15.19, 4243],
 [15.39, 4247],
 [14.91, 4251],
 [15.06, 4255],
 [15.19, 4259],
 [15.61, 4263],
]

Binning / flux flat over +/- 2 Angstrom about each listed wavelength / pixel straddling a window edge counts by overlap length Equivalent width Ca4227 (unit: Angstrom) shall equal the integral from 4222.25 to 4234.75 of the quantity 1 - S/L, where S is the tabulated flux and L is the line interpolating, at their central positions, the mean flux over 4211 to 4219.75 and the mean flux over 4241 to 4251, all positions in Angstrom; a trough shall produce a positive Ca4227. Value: 1.5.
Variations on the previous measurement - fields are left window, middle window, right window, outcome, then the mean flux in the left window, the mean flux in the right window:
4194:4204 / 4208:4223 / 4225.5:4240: -1.46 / 13.5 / 13.8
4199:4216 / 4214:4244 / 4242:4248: 0.93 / 14.1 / 15.3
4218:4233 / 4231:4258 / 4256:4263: -0.40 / 13.8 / 15.3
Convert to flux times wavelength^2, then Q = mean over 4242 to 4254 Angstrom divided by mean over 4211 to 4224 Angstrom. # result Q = 1.03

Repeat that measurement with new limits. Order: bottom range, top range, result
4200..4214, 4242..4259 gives 1.10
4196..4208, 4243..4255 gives 1.15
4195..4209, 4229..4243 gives 1.08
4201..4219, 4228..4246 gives 1.01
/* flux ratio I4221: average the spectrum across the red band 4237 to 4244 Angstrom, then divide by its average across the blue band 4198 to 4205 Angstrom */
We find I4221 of 1.13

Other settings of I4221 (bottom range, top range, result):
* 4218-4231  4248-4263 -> 1.10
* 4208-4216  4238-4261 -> 1.01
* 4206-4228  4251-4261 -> 1.05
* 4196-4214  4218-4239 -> 1.01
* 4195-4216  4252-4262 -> 1.08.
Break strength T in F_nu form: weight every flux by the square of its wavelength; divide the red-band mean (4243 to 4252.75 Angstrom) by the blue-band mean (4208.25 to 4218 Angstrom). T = 1.03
